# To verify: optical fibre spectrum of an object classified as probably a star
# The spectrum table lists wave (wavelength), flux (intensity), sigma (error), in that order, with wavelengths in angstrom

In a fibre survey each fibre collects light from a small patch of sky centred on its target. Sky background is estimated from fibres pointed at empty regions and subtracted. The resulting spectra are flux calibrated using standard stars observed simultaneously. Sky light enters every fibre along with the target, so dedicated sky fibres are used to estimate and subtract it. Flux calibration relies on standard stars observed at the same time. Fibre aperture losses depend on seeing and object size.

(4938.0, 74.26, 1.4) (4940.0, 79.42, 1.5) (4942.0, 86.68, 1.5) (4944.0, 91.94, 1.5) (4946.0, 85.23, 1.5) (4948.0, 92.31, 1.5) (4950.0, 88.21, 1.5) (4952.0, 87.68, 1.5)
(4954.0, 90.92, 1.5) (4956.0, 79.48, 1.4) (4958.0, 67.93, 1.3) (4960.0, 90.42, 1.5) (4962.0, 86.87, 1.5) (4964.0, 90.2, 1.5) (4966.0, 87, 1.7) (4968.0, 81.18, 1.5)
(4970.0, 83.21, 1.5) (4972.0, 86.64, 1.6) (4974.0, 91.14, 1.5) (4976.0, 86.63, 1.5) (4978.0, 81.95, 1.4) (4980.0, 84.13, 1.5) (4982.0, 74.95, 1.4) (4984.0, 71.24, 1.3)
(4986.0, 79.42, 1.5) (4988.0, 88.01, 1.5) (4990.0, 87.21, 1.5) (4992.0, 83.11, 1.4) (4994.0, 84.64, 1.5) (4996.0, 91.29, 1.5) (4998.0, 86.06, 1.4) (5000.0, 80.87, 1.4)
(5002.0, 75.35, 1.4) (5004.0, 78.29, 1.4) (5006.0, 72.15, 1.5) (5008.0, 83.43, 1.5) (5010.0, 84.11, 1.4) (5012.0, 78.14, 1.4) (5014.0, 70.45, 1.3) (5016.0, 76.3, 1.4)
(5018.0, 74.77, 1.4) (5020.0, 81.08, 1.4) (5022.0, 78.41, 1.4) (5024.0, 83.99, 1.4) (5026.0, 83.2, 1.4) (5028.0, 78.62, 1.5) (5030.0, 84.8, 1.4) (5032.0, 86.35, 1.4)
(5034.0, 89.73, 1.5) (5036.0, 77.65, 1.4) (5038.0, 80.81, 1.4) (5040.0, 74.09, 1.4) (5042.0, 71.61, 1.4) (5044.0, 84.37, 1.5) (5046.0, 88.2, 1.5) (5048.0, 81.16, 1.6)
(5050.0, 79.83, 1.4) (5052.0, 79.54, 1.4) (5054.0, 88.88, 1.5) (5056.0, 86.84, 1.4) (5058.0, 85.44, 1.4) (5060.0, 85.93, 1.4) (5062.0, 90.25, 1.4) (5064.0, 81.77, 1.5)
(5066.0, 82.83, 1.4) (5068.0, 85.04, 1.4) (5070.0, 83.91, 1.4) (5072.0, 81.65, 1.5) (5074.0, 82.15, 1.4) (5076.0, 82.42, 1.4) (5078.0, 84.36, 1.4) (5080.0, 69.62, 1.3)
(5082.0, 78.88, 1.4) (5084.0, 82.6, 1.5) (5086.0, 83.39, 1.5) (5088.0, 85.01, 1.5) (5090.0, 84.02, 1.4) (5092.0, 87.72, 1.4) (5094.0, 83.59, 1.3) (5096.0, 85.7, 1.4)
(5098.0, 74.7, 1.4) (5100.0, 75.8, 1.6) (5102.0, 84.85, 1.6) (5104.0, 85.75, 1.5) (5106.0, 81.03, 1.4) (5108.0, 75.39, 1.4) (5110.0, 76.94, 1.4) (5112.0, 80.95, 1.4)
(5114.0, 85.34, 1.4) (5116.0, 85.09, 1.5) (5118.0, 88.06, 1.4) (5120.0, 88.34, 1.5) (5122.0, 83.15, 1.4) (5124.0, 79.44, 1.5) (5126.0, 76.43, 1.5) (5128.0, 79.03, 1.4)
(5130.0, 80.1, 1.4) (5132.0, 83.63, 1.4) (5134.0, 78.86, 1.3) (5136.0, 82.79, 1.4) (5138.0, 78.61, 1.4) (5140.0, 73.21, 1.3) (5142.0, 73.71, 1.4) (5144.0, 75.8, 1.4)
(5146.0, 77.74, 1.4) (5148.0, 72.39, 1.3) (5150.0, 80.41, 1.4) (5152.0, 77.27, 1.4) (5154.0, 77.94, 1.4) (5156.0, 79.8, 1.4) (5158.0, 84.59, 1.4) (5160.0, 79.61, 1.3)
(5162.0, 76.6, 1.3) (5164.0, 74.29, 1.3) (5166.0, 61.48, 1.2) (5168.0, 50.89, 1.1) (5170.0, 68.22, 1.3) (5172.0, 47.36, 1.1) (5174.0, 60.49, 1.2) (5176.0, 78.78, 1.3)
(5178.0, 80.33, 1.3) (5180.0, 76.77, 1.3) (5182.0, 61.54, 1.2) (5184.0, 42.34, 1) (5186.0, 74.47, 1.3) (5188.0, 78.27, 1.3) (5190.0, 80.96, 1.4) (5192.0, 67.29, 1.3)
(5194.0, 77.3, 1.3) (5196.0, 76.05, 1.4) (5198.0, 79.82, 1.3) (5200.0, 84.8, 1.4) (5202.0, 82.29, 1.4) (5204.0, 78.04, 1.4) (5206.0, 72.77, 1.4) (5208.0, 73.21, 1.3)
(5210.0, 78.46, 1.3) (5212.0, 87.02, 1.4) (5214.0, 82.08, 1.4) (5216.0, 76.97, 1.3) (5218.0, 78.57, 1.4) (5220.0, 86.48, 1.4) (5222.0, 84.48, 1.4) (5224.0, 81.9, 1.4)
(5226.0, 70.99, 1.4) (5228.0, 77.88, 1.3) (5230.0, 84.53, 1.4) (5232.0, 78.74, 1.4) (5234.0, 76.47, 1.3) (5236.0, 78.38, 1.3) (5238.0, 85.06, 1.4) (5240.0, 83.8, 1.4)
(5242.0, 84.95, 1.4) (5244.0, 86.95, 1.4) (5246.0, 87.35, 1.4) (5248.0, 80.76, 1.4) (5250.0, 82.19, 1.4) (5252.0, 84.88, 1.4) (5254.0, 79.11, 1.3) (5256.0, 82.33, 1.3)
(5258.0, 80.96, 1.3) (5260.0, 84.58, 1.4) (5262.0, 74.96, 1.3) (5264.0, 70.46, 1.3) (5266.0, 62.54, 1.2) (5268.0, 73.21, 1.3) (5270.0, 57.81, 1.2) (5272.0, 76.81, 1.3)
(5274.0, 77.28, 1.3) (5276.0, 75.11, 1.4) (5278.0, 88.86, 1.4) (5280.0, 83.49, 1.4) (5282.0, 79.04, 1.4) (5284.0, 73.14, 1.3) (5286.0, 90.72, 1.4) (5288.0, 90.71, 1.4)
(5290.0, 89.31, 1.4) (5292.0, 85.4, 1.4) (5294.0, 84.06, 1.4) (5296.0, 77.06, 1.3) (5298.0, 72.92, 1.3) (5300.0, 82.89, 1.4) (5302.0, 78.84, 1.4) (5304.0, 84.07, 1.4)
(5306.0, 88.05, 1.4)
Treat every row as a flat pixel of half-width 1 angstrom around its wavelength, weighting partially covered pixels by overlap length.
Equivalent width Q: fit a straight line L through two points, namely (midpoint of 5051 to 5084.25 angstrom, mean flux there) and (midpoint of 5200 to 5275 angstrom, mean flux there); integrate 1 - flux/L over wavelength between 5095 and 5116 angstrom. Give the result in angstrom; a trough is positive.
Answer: 0.34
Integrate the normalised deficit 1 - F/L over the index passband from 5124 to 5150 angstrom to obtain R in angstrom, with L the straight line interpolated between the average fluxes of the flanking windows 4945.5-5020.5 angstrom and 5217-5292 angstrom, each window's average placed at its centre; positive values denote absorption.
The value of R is 1.1 angstrom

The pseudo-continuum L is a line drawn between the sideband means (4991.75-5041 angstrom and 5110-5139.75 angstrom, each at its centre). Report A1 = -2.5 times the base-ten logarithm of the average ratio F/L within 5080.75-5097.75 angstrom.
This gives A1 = -0.02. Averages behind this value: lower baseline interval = 80.7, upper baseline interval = 81.7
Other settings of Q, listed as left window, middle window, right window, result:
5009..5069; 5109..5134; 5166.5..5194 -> -3.0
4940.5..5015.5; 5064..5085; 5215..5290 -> 0.2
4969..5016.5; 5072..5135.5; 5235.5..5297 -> -0.4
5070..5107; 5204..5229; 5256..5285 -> -0.5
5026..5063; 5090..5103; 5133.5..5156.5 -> -0.3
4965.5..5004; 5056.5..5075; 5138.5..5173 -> -1.5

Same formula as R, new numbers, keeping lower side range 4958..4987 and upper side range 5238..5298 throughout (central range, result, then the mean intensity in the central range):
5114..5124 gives -0.4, 85.4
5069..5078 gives 0.0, 82.7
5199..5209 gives 0.3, 78.2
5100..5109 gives 0.1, 81.1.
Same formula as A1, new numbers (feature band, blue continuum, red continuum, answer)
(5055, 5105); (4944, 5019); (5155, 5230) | -0.05 mag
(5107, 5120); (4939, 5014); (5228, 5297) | -0.01 mag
